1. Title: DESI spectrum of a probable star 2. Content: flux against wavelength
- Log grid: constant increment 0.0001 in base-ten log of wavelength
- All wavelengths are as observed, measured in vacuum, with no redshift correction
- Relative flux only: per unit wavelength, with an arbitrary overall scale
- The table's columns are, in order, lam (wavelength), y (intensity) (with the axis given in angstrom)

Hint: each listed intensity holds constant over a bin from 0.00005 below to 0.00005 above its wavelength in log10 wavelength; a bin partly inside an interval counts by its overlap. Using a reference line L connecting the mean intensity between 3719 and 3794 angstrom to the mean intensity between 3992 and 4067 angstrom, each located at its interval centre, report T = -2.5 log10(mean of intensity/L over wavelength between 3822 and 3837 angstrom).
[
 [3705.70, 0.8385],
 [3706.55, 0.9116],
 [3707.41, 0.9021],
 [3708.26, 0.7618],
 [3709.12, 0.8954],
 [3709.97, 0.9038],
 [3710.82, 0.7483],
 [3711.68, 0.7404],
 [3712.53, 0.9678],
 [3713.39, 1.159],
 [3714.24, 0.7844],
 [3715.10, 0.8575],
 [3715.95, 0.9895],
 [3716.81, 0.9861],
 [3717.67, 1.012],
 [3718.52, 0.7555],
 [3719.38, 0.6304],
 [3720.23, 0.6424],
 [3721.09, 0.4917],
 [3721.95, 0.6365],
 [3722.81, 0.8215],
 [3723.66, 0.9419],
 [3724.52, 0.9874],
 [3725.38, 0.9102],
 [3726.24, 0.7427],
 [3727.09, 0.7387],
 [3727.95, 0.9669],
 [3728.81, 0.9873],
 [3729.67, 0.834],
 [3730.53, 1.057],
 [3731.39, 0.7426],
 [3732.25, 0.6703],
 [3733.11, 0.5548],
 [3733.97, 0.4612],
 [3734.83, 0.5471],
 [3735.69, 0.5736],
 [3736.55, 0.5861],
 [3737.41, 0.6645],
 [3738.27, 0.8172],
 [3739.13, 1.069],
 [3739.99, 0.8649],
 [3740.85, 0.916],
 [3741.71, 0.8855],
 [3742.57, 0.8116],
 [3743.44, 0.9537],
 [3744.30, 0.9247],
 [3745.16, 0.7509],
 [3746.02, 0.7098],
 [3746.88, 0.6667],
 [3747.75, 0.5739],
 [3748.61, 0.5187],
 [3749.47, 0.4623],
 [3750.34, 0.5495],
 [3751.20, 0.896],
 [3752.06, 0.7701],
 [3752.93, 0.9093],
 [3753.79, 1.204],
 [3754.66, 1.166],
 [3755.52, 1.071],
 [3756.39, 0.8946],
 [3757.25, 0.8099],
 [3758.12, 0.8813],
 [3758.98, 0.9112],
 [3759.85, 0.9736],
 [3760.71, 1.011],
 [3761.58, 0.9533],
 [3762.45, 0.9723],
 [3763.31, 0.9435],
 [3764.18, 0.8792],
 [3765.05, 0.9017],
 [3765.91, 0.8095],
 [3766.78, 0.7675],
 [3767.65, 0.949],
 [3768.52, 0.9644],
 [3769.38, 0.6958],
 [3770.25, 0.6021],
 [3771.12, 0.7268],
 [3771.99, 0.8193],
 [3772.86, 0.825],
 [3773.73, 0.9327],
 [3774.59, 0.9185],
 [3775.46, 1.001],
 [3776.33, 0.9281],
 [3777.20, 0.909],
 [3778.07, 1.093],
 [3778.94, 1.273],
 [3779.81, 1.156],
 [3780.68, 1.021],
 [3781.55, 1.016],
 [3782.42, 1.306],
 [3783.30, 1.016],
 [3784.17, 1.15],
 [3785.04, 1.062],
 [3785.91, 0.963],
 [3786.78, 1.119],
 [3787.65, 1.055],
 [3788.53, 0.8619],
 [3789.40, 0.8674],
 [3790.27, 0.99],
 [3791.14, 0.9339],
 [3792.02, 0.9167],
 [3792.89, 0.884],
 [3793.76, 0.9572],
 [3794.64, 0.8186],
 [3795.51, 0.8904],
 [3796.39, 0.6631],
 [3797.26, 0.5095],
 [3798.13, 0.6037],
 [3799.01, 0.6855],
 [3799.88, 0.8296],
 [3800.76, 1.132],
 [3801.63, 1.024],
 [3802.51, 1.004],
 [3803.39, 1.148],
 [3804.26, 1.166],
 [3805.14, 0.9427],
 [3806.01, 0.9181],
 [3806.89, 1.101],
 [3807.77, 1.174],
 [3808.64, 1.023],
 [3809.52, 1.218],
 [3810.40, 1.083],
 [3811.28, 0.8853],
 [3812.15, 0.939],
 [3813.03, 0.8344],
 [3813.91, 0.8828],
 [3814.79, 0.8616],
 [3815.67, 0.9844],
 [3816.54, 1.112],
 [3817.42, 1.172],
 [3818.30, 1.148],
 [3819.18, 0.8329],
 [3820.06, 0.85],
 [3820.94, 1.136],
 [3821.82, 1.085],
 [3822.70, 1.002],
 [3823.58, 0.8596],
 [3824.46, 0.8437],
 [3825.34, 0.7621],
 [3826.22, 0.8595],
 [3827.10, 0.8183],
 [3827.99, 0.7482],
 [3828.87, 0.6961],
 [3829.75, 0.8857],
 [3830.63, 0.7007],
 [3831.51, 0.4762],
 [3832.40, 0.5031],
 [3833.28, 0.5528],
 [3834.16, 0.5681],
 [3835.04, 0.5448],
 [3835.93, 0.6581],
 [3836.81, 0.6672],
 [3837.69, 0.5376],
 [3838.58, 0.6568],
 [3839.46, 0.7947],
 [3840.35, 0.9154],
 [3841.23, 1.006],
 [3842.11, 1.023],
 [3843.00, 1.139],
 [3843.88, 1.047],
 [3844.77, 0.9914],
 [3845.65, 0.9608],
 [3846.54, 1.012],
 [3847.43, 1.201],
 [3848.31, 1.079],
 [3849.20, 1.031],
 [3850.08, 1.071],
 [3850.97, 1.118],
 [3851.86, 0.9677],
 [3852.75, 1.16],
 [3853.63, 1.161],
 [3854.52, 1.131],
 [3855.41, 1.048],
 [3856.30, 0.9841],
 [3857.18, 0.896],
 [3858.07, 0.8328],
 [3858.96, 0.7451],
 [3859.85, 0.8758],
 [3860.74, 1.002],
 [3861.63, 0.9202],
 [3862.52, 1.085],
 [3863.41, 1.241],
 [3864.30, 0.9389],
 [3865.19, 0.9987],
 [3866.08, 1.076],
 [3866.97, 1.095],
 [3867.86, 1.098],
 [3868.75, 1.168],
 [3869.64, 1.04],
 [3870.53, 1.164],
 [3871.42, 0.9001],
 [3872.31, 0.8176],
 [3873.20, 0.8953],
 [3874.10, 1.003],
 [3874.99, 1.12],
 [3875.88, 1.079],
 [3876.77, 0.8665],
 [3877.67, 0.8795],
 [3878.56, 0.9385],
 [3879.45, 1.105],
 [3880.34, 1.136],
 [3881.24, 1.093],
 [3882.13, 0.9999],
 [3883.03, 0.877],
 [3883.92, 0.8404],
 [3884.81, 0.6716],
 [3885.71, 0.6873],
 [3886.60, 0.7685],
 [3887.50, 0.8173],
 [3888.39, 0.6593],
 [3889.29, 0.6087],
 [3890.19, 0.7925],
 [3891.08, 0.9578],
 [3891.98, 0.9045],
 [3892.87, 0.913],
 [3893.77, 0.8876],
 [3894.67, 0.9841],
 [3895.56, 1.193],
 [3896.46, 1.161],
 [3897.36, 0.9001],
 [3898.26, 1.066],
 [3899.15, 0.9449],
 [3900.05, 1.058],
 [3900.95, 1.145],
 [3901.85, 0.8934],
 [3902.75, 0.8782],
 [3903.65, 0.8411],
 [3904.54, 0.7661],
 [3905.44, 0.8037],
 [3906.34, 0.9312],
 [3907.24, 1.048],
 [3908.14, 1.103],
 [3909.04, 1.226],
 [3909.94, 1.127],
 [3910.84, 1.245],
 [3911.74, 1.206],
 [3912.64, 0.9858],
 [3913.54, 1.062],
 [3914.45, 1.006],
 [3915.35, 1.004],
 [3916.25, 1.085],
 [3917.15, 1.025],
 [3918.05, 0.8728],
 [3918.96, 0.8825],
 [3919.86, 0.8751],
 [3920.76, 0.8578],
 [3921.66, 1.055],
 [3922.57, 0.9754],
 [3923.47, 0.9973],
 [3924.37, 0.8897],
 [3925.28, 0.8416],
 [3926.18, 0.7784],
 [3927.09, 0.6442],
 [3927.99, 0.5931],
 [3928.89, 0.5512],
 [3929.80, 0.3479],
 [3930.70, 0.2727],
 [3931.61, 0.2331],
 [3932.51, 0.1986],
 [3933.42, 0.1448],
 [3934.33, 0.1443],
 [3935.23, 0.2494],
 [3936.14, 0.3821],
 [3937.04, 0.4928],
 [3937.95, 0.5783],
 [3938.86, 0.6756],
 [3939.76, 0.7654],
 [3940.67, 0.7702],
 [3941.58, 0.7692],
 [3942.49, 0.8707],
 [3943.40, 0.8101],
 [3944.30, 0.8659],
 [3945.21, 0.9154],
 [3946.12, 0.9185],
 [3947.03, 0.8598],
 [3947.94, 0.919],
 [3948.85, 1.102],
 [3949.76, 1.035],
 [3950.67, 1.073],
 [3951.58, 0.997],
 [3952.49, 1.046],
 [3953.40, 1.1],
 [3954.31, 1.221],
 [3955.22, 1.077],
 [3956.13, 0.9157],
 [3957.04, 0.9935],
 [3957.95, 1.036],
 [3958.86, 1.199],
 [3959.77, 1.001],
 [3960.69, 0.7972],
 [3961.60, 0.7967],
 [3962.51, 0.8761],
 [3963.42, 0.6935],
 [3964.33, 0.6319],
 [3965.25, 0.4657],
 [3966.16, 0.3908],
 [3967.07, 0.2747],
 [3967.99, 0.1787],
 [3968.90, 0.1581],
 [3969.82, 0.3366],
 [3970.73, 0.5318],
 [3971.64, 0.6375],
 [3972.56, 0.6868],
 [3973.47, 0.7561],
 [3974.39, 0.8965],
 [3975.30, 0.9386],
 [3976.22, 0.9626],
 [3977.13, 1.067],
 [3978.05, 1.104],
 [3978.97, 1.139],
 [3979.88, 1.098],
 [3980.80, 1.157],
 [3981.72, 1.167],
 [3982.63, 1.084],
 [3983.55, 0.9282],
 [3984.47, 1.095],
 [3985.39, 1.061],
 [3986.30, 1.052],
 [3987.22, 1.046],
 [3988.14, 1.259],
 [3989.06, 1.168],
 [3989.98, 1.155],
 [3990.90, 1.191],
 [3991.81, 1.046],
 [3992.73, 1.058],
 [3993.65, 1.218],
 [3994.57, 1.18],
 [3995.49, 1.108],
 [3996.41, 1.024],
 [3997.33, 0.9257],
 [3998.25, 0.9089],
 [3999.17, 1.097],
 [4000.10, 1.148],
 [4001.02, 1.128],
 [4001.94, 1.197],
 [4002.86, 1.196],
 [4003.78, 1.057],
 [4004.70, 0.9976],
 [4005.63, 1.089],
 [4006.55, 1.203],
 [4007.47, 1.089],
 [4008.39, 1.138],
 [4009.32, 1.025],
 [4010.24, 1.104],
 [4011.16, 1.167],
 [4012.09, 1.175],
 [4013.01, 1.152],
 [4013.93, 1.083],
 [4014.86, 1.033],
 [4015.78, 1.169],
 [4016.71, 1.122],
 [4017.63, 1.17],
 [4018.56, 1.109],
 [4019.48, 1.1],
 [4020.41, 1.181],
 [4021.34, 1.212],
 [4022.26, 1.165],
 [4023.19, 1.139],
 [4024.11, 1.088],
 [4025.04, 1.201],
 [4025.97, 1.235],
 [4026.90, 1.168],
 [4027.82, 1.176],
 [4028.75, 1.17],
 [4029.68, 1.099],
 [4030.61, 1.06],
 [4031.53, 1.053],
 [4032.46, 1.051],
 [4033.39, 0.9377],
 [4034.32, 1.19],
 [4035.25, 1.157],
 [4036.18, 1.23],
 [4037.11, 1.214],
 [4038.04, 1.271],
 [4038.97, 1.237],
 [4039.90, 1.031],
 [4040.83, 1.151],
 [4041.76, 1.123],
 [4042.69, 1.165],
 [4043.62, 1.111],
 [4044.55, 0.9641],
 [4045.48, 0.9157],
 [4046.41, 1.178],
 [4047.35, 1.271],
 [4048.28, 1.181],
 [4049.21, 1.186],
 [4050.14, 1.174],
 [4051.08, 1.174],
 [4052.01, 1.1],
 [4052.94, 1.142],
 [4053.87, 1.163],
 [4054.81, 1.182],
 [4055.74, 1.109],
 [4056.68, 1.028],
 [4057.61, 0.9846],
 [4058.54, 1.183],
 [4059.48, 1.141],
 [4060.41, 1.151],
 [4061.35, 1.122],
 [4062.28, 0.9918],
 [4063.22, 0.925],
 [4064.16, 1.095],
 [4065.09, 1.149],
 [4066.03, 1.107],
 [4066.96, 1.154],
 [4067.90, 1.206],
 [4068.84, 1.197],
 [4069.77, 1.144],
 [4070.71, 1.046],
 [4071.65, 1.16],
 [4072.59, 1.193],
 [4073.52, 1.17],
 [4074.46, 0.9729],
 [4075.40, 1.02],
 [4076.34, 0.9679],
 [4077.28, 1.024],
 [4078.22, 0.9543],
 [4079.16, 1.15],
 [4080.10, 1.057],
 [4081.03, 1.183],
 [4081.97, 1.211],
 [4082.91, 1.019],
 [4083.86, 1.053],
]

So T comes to 0.28 mag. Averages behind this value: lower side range 0.866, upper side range 1.12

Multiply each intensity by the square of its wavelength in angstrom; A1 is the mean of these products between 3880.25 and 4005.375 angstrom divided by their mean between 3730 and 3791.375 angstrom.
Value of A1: 1.11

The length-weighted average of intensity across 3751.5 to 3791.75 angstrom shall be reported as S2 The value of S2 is 0.956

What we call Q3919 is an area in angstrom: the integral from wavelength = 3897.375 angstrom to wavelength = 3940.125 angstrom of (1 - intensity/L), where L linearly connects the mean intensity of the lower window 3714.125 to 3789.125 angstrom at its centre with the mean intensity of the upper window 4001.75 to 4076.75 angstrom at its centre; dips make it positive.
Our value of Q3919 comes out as 8.8 angstrom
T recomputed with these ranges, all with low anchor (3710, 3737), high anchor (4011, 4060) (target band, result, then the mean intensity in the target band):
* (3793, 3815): -0.060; 0.932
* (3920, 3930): 0.271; 0.789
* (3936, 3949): 0.303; 0.782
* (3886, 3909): 0.067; 0.925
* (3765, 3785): -0.122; 0.95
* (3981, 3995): -0.031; 1.11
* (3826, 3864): 0.043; 0.892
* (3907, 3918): -0.090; 1.09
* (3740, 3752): 0.099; 0.746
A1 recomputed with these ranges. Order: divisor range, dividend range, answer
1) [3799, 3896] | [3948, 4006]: 1.09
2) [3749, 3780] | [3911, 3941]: 0.86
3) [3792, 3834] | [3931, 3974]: 0.86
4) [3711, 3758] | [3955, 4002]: 1.30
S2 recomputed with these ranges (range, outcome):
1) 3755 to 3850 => 0.916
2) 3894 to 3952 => 0.842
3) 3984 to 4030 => 1.12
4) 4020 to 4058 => 1.14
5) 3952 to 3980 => 0.804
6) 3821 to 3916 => 0.938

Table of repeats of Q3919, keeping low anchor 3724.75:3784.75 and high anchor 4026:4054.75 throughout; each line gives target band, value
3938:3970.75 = 7.6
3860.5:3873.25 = -0.8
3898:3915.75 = -0.1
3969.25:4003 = 2.2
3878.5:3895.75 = 1.8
